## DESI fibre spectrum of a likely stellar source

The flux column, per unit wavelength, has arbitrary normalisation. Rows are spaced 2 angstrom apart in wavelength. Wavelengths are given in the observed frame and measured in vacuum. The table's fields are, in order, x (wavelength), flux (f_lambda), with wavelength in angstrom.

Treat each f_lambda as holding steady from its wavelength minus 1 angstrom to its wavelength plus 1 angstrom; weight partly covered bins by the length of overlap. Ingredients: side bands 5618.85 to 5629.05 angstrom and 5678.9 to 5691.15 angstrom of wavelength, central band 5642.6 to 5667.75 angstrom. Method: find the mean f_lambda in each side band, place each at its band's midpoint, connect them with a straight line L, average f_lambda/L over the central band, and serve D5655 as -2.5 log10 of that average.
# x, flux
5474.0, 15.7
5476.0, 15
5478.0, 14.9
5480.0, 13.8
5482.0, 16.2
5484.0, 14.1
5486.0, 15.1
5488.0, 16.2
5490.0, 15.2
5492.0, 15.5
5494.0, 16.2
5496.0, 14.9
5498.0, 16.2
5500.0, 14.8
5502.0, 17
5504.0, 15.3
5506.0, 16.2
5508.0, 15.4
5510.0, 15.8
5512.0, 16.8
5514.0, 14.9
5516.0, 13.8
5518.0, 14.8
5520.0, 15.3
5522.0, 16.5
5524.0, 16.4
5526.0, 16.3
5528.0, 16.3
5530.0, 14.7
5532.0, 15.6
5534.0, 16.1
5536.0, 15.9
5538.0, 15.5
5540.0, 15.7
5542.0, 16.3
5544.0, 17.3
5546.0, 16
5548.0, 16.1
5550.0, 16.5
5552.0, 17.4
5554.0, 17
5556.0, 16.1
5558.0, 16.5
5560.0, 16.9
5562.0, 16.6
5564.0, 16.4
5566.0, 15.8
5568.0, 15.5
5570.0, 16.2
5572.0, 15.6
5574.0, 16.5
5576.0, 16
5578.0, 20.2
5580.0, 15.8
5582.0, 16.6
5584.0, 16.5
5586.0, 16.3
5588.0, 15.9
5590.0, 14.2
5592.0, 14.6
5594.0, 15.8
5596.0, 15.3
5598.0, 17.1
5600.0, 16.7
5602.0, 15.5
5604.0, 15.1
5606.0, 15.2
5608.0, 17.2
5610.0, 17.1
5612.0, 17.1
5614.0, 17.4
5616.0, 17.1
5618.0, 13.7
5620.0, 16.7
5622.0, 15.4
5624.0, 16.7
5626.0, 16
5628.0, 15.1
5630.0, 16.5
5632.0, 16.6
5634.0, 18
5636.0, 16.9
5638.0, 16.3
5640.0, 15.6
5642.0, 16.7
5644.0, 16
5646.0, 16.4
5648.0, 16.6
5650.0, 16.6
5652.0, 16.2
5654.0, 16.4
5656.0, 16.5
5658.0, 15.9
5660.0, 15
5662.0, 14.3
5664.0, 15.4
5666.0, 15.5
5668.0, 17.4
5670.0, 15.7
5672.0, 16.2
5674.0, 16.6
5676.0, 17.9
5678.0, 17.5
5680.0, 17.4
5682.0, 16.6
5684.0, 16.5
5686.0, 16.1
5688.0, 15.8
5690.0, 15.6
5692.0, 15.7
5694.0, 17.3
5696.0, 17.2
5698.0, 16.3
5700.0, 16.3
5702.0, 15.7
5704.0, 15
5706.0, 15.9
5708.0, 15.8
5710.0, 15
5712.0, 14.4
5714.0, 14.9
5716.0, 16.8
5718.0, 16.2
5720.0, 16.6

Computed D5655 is 0.01 mag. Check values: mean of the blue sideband 15.9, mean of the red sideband 16.3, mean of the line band 16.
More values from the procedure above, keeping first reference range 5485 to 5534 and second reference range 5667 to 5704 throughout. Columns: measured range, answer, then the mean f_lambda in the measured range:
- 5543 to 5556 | -0.06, 16.7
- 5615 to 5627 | 0.02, 15.9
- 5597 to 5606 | 0.01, 16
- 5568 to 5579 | -0.05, 16.8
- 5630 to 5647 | -0.02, 16.6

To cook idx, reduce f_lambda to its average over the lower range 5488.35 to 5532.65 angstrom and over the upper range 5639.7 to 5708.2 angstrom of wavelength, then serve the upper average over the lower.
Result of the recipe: 1.0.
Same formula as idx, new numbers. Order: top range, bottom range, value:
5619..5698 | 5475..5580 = 1.03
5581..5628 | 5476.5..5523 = 1.04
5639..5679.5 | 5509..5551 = 1.03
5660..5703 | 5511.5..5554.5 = 1.02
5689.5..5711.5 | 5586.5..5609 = 1.02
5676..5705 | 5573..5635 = 1.01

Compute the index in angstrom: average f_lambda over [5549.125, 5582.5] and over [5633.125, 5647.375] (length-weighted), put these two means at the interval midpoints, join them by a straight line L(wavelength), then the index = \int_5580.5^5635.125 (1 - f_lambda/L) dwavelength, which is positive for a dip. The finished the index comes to 1.42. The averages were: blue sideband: 16.6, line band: 16.1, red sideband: 16.5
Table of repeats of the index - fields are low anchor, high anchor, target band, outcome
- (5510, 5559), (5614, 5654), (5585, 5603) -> 0.52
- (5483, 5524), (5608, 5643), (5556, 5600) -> -0.38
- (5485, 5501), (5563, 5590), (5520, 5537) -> -0.08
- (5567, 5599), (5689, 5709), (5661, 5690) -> -0.42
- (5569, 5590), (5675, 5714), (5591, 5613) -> 0.44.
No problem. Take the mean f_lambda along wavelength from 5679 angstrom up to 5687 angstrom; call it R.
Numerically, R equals 16.6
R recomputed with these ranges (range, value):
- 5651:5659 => 16.2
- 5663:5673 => 16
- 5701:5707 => 15.5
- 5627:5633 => 16.1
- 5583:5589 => 16.2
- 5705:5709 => 15.9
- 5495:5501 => 15.3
